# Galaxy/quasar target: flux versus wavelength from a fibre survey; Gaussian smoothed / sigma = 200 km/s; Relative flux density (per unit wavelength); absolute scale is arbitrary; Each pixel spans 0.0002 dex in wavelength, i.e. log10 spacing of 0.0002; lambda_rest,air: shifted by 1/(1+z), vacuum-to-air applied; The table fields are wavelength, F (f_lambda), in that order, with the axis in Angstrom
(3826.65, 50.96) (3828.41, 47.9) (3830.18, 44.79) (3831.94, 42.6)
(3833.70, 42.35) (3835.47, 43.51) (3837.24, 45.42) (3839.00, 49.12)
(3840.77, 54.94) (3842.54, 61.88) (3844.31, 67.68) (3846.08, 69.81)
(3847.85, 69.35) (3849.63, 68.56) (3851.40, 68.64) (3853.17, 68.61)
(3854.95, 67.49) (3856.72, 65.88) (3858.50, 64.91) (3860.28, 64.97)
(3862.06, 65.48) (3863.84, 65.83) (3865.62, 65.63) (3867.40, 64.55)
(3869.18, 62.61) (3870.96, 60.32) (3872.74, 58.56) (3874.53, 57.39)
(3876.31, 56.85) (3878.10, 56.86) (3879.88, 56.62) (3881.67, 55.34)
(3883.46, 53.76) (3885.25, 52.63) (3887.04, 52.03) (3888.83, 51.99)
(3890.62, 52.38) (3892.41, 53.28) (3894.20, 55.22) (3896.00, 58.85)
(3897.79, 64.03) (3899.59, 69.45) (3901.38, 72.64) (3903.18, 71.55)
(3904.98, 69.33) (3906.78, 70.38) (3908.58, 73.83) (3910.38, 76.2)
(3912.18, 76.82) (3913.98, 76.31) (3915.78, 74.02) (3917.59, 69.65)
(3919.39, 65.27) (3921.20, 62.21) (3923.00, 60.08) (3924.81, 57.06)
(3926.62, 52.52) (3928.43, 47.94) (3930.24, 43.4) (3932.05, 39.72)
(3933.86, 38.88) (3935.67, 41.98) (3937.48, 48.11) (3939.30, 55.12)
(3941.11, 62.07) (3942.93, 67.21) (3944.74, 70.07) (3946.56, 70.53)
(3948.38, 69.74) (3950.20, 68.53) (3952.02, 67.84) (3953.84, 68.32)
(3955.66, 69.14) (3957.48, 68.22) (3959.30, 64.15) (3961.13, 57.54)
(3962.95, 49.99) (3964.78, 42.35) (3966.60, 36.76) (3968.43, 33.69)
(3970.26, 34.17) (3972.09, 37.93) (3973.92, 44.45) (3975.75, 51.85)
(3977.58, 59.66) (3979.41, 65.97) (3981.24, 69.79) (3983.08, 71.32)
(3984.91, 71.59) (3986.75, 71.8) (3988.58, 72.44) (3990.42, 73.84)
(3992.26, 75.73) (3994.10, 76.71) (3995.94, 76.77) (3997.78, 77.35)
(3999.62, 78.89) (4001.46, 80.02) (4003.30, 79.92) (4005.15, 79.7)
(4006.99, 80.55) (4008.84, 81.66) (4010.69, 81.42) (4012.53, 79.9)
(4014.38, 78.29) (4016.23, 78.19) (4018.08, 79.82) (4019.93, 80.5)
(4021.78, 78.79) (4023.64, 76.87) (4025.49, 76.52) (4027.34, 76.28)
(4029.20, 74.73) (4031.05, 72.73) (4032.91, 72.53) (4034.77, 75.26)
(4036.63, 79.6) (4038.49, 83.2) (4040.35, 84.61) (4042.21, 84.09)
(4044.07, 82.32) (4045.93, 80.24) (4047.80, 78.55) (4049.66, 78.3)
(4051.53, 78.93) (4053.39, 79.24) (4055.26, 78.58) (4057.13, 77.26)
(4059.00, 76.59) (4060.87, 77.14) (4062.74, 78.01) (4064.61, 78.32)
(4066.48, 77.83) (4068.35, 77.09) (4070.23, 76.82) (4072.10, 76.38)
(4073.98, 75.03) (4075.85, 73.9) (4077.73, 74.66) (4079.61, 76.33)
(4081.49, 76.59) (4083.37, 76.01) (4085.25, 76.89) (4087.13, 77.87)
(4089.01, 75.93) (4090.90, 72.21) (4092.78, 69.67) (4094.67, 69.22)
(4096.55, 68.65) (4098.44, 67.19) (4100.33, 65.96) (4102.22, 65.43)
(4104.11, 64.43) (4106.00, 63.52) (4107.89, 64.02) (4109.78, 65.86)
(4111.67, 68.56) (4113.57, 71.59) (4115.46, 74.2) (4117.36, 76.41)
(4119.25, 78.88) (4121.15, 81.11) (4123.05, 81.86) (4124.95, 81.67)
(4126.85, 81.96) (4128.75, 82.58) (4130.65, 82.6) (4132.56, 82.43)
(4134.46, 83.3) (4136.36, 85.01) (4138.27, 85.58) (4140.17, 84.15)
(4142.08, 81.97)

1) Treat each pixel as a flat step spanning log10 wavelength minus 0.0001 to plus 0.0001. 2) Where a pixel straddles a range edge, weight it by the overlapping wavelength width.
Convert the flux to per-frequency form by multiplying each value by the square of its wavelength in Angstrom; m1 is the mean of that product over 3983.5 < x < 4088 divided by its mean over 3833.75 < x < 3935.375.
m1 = 1.38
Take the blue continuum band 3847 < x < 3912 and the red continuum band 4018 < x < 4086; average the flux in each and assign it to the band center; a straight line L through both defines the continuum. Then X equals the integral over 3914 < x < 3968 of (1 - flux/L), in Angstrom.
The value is 7.8 Angstrom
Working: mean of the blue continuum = 63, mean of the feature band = 58.3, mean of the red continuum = 77.7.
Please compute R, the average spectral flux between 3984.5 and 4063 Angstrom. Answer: 78.1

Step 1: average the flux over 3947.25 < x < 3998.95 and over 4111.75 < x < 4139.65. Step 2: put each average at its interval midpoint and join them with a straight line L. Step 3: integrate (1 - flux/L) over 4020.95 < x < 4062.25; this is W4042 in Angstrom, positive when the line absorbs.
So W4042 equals -4.8 Angstrom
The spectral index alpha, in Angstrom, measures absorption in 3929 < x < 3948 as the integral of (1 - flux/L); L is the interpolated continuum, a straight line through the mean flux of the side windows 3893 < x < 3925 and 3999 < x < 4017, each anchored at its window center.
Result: 4.7 Angstrom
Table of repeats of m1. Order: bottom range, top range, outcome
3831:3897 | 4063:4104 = 1.40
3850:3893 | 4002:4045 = 1.42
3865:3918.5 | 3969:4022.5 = 1.19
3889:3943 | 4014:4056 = 1.38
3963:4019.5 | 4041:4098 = 1.18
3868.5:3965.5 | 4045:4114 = 1.32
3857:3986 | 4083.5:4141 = 1.38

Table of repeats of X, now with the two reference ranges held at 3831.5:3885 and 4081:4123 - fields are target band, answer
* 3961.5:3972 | 4.01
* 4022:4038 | -1.83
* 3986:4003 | -2.49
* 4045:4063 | -2.35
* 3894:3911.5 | -1.90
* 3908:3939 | 2.03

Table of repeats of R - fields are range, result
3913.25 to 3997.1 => 59.9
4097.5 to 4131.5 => 73.2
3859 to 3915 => 62.7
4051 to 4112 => 73.3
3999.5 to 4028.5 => 79.2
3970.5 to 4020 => 71.8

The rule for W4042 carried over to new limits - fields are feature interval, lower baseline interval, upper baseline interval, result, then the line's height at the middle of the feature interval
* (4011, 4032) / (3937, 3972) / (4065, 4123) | -4.11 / 65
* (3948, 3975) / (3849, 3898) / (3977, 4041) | 6.38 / 70.8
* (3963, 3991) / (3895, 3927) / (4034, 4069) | 6.85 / 73.3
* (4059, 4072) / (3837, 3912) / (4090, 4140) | -0.96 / 72.1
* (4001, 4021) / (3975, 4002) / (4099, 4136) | -2.18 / 72.1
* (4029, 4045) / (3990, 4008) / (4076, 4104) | -0.72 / 75.6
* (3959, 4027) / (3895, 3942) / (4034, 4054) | 4.86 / 72.7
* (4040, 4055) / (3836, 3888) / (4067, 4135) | -1.94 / 71.3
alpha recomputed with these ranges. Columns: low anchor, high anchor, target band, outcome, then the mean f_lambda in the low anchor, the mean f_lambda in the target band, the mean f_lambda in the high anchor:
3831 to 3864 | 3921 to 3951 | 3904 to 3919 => -4.2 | 60.2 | 73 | 56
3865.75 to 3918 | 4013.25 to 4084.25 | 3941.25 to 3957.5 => -0.1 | 62.9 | 68.6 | 77.8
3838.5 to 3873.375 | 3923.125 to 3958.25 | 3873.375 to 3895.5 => 2.7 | 64.4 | 54.6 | 58.2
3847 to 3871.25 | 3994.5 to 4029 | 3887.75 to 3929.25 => 3.4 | 66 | 64.4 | 78.8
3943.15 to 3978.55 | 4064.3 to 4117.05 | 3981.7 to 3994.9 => -3.0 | 56.3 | 73.2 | 72.1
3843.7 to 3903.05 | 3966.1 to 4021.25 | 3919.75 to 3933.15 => 2.6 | 61.8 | 52.2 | 69.1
